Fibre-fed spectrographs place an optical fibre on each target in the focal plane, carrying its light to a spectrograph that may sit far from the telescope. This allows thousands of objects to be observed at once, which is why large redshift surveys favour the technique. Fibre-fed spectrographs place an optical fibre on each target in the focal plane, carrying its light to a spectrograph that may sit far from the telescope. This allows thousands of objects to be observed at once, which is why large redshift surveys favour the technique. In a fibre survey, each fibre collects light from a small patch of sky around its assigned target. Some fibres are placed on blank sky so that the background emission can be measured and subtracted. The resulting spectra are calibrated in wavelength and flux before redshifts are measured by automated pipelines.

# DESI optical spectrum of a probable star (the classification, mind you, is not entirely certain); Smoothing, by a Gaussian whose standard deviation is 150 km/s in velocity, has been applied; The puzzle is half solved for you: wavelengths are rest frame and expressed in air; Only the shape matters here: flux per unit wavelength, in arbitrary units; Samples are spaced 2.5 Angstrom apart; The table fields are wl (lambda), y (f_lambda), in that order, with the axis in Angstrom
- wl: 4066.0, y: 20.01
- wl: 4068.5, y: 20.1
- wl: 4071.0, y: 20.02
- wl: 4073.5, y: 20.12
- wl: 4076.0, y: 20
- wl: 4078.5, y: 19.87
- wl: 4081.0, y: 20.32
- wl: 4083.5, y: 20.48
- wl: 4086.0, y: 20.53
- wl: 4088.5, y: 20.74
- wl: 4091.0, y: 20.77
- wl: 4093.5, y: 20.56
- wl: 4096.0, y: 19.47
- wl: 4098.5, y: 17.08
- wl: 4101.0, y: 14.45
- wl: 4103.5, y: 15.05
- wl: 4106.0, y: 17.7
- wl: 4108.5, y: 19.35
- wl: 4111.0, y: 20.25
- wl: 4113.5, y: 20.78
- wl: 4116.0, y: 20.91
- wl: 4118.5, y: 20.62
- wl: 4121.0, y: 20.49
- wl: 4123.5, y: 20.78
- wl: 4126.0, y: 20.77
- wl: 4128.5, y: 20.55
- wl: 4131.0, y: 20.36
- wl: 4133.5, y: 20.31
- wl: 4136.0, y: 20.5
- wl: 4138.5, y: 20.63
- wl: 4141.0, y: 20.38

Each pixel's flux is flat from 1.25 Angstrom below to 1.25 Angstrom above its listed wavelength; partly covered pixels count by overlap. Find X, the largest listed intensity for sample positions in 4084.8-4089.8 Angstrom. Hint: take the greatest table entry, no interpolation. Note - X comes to 20.74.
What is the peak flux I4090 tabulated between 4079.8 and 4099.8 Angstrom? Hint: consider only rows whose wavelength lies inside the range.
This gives 20.77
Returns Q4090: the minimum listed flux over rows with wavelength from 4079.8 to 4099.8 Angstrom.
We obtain 17.08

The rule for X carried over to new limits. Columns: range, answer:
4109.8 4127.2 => 20.91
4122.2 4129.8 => 20.78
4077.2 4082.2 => 20.32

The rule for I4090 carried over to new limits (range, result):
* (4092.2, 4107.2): 20.56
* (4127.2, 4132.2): 20.55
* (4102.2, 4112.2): 20.25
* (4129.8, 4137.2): 20.5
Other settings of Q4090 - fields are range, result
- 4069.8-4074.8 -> 20.02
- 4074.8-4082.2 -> 19.87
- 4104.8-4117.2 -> 17.7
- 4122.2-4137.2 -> 20.31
